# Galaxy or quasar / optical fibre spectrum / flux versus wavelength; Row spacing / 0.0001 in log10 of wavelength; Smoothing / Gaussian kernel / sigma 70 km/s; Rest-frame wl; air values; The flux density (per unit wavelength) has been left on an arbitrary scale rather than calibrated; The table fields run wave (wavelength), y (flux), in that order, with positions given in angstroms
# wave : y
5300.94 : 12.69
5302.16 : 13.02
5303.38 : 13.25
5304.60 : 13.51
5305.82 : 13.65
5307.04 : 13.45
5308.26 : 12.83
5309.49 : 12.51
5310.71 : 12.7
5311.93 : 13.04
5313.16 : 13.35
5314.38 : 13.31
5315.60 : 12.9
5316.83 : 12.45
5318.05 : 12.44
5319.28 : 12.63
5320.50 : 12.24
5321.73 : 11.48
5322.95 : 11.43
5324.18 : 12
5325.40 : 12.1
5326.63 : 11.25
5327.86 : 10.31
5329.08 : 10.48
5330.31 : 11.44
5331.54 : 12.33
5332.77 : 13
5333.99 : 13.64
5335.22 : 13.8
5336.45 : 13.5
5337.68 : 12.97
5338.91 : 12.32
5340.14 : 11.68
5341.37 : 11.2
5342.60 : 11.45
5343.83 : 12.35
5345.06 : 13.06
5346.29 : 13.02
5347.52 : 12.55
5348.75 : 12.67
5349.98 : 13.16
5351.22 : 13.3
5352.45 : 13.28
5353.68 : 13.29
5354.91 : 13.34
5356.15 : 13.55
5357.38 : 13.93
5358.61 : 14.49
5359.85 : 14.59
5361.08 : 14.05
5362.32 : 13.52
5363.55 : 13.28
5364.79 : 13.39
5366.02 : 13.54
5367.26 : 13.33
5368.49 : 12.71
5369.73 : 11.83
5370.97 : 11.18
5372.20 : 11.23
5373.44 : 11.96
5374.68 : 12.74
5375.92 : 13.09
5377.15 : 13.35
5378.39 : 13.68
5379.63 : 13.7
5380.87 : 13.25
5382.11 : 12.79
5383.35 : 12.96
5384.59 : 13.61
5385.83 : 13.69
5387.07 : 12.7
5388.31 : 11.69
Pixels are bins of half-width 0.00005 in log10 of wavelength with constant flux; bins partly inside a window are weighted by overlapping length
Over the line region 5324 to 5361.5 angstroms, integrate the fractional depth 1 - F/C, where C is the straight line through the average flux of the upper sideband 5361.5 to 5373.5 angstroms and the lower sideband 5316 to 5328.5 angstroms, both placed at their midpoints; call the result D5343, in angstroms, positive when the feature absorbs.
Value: -1.5 angstroms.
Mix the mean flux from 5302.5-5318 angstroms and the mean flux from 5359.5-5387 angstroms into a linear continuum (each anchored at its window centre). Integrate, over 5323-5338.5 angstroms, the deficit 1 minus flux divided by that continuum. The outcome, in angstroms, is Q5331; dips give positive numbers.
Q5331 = 1.0 angstroms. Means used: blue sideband 13.1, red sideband 13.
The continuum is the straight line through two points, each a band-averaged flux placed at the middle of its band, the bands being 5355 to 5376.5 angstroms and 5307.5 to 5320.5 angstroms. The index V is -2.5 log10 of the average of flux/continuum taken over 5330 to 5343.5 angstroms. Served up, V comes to 0.04 mag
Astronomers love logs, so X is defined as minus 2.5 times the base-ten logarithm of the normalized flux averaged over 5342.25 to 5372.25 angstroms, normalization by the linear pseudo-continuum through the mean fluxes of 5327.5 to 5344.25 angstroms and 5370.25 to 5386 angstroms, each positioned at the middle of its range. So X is -0.049 mag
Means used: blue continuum 12.2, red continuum 12.8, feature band 13.1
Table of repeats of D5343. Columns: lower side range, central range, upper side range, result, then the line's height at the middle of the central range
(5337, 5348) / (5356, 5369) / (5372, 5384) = -1.1 angstroms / 12.7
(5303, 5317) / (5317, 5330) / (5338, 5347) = 1.1 angstroms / 12.7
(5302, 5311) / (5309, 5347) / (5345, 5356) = 2.3 angstroms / 13.1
